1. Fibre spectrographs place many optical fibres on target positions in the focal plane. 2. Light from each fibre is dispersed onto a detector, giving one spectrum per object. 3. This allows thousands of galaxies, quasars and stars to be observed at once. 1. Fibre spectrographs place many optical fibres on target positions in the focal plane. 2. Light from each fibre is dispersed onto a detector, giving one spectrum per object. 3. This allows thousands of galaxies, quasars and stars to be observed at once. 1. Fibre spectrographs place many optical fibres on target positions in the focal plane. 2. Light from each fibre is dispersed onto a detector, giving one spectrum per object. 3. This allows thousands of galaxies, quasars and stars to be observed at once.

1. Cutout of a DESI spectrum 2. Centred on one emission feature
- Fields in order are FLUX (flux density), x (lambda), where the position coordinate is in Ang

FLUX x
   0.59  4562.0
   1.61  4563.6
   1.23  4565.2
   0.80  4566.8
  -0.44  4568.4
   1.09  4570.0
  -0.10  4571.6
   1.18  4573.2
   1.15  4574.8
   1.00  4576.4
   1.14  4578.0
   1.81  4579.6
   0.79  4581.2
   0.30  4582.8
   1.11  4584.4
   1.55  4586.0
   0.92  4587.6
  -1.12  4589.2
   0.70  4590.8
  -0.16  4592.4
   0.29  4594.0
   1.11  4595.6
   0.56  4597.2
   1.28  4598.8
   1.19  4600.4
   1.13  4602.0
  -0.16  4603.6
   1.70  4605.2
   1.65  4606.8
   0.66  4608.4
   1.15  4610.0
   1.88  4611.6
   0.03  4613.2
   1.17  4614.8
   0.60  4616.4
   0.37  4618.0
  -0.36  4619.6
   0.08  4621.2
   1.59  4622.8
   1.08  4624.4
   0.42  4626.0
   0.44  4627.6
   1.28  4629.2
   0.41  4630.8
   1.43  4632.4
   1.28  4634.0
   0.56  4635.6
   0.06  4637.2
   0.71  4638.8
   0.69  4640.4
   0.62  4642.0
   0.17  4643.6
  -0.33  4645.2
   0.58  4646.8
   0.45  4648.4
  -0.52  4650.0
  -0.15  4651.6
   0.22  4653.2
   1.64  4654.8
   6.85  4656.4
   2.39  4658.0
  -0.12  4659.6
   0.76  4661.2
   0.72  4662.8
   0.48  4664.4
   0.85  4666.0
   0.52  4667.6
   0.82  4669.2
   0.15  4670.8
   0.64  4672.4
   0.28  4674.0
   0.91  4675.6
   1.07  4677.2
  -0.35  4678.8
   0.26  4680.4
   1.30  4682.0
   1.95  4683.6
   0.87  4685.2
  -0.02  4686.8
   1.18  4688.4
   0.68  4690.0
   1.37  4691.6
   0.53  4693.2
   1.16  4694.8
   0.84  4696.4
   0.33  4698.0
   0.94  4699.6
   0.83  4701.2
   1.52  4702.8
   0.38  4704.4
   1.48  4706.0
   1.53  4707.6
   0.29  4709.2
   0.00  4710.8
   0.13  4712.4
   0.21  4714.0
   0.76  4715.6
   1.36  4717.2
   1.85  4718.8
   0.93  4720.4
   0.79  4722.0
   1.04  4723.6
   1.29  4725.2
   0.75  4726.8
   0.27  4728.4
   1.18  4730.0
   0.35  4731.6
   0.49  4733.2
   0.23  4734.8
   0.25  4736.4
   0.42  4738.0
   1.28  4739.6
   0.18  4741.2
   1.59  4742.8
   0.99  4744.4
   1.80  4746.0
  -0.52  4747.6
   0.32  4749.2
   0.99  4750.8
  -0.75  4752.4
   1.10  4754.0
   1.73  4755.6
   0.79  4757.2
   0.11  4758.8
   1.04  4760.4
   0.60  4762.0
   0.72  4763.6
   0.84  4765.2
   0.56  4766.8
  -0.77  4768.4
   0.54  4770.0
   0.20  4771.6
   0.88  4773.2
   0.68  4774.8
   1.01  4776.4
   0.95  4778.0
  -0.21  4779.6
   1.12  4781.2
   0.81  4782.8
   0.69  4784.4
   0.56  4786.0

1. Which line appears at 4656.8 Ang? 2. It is H-gamma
